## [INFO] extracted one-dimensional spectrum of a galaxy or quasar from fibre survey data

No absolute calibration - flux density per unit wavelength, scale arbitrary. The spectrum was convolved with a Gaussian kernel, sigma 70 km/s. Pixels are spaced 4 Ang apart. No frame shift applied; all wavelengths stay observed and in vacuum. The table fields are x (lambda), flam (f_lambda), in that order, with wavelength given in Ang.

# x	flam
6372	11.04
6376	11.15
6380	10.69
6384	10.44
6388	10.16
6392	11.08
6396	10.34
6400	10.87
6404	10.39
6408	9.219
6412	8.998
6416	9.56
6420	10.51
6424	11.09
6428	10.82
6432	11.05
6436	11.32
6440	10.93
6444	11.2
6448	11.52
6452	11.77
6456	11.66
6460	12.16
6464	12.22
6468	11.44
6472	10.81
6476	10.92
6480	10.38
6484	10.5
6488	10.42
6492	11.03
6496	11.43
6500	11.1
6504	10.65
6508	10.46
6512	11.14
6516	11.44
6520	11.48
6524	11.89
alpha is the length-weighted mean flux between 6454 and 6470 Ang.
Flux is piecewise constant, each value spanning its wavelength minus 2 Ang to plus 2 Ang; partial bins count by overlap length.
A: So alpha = 11.9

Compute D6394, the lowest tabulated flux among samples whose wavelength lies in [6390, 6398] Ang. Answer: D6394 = 10.34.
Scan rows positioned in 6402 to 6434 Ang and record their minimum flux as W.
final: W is 8.998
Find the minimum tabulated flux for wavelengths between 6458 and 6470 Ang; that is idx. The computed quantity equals 11.44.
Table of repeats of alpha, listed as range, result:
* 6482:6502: 10.9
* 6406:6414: 9.11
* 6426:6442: 11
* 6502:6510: 10.6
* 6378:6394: 10.6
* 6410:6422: 9.69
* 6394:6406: 10.5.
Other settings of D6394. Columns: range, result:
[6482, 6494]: 10.42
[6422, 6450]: 10.82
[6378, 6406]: 10.16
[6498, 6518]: 10.46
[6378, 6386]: 10.44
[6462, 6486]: 10.38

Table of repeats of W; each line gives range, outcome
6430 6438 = 11.05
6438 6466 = 10.93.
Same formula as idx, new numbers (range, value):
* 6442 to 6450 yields 11.2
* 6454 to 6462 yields 11.66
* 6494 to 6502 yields 11.1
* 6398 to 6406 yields 10.39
